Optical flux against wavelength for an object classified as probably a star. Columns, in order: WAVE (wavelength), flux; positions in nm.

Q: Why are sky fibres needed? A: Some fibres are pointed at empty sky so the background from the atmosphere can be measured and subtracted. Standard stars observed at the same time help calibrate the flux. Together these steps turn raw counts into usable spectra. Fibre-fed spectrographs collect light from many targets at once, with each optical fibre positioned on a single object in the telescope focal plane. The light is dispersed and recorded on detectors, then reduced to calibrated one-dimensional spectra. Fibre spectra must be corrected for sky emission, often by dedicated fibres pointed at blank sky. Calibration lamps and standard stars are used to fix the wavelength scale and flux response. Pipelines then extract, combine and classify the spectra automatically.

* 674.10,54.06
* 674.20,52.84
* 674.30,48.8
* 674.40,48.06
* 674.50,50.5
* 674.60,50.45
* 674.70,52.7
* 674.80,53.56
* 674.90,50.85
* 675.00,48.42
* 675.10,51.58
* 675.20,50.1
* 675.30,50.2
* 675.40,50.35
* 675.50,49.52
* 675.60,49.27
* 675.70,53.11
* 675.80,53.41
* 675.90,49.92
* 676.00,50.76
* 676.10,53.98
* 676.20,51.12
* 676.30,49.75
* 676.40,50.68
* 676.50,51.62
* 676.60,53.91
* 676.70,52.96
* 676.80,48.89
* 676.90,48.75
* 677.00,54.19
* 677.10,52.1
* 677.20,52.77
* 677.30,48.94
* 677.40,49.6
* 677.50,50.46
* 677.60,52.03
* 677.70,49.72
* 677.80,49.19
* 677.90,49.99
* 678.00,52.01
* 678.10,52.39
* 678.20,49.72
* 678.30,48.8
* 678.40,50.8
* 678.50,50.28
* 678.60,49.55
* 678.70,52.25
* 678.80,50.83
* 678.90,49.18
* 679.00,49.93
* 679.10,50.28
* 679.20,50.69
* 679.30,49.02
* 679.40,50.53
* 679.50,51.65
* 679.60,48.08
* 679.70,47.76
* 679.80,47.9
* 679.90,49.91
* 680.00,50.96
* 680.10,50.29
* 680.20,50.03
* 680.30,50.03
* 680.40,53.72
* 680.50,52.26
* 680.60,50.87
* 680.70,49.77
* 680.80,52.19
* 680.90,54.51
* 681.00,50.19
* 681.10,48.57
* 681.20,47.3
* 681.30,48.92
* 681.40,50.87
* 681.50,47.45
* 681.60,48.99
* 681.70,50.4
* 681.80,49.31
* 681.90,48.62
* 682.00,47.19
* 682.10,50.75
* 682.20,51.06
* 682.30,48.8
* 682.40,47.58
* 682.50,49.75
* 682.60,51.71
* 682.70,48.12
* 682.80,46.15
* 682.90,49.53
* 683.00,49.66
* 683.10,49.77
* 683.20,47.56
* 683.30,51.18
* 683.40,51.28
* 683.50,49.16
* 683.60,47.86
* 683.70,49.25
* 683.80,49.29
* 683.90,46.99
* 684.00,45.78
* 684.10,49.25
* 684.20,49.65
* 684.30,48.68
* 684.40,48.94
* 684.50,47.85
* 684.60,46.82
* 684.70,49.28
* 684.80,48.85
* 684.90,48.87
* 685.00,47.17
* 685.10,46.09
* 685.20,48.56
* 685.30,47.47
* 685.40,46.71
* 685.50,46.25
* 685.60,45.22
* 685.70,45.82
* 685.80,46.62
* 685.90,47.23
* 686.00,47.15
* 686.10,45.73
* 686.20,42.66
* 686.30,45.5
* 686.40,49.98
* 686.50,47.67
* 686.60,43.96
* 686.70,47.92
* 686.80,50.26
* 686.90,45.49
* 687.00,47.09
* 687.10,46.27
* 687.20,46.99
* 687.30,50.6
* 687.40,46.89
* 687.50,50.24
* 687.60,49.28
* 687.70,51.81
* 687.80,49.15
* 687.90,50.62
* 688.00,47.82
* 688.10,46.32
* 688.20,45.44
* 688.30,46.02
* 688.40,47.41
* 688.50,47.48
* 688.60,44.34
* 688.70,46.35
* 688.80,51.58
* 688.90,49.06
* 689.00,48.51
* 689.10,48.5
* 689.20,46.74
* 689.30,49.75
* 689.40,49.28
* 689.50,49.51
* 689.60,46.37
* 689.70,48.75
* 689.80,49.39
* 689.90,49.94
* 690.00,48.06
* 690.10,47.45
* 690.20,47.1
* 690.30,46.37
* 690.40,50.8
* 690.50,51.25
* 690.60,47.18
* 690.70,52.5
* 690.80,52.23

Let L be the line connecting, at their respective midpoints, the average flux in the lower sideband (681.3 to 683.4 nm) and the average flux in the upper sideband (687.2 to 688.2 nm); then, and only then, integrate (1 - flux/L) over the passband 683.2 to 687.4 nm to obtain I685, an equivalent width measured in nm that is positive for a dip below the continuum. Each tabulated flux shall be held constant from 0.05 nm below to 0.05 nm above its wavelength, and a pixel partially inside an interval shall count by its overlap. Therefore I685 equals 0.122 nm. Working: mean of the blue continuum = 49.3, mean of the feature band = 47.6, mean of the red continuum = 48.9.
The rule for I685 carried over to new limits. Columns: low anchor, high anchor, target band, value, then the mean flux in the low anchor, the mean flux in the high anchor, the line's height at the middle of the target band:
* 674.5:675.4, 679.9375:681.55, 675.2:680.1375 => 0.01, 50.9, 50.5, 50.7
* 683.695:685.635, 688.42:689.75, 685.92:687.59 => 0.03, 47.8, 48.2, 48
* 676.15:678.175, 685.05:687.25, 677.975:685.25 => -0.10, 51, 46.7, 48.9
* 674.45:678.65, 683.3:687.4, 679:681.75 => -0.04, 50.9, 47.6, 49.5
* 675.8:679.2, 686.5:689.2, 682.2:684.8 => 0.02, 50.9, 47.9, 49.1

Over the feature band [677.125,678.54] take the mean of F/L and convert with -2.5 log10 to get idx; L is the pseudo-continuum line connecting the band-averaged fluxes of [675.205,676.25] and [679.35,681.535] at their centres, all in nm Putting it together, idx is 0.004 mag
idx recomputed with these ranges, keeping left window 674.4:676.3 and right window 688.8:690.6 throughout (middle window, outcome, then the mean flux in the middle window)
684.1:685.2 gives 0.03 mag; 48.3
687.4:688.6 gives 0.02 mag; 48.1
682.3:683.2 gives 0.02 mag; 48.9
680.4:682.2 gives 0.00 mag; 50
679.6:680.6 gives 0.00 mag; 50.2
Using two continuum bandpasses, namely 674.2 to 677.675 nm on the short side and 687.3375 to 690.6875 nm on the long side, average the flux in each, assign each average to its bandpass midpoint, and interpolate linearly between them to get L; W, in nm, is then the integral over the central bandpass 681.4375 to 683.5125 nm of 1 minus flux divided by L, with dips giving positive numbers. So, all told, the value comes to 0.02 nm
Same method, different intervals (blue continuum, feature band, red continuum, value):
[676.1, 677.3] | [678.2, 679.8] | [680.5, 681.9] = 0.03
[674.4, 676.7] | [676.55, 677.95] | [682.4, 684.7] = -0.01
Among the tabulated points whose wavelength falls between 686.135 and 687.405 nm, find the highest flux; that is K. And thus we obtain 50.6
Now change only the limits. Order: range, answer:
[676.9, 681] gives 54.51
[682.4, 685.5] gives 51.71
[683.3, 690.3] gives 51.81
